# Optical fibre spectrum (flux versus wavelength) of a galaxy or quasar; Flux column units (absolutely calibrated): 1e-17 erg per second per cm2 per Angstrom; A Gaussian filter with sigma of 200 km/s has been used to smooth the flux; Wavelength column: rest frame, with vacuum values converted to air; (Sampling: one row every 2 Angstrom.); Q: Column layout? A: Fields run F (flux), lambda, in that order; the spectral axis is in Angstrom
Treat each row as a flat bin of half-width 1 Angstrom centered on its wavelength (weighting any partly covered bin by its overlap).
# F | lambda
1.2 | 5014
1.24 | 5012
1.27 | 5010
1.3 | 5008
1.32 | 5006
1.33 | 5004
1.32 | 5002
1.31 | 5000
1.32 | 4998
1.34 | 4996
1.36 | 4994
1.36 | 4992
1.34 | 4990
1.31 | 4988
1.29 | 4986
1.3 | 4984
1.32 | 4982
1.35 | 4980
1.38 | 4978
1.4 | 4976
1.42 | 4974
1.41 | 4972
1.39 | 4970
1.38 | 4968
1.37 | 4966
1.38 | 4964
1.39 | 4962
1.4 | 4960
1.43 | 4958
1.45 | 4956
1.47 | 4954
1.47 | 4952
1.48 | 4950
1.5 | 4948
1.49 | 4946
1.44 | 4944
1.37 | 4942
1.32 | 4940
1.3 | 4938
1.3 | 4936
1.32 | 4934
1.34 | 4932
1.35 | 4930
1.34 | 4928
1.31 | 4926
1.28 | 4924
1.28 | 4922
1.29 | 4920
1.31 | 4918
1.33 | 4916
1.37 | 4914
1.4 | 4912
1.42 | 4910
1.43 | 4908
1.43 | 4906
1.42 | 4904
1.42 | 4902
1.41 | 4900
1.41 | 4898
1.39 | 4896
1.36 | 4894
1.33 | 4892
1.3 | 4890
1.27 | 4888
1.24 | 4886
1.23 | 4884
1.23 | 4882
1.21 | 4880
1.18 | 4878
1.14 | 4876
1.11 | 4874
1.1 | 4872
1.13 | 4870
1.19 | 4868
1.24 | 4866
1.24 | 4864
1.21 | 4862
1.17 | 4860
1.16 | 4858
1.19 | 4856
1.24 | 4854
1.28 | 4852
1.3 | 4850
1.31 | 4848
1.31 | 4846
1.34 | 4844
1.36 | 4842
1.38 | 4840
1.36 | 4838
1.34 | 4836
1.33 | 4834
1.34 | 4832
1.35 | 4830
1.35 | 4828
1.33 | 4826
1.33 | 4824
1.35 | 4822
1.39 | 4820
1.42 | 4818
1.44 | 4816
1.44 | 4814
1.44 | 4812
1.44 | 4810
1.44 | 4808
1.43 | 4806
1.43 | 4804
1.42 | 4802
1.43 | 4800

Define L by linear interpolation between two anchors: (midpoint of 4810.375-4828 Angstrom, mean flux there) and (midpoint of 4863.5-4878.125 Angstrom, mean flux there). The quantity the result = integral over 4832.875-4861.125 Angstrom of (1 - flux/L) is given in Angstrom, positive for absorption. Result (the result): -0.5 Angstrom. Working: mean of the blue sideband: 1.39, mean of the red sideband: 1.16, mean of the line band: 1.29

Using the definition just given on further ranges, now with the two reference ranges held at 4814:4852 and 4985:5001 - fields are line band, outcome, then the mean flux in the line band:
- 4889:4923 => -0.74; 1.37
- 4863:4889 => 2.95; 1.19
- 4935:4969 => -1.87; 1.41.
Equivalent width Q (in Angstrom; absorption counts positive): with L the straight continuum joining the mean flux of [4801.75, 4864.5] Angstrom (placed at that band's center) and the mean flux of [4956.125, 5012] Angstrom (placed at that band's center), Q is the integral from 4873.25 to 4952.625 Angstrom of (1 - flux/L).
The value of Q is 0.4 Angstrom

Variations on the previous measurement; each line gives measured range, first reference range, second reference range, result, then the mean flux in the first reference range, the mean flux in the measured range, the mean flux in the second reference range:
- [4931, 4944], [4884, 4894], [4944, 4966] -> 0.6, 1.29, 1.33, 1.44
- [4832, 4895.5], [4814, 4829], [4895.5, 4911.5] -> 6.5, 1.38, 1.25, 1.42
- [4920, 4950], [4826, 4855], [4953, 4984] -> 0.5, 1.33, 1.35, 1.39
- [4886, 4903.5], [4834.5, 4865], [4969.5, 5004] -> -0.7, 1.28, 1.36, 1.35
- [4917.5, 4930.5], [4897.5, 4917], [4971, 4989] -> 0.8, 1.4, 1.31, 1.35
